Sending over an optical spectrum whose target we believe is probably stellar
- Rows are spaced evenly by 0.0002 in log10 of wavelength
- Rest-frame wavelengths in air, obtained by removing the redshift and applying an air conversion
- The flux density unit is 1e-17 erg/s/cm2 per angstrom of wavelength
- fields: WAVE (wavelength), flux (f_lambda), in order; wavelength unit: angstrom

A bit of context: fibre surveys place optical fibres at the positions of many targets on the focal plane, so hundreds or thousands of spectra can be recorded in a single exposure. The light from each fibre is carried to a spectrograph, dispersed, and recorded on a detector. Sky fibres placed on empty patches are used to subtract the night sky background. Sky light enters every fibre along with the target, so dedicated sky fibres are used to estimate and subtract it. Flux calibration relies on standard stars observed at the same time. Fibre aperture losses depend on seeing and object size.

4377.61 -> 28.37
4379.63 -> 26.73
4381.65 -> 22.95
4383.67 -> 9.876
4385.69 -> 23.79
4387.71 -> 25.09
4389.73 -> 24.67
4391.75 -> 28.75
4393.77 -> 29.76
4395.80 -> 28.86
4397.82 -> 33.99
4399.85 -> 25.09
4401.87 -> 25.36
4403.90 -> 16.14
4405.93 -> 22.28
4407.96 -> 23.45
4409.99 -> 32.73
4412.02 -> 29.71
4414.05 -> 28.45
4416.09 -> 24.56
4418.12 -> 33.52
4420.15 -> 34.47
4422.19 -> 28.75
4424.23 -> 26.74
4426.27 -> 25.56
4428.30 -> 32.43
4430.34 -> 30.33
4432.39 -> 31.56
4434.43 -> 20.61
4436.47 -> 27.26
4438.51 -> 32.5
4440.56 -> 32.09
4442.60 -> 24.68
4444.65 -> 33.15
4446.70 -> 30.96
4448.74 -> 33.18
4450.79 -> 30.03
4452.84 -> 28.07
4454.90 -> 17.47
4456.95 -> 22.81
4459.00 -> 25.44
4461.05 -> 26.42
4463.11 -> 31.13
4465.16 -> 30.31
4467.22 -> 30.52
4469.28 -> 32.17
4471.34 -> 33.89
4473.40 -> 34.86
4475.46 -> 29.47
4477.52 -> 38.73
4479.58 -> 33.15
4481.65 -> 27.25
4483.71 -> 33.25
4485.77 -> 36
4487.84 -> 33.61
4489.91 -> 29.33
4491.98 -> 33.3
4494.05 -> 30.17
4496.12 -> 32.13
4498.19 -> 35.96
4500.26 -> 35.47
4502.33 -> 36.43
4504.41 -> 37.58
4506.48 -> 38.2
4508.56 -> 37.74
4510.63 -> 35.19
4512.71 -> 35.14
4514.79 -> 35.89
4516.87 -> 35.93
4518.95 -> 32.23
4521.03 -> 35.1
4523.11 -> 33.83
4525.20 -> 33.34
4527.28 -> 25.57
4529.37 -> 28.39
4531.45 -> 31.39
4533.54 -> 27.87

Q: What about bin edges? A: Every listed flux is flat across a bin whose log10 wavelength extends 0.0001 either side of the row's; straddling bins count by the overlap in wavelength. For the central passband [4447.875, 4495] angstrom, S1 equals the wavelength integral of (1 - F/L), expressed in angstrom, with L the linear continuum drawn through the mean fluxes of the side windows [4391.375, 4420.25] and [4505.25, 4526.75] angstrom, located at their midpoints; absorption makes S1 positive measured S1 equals 2.37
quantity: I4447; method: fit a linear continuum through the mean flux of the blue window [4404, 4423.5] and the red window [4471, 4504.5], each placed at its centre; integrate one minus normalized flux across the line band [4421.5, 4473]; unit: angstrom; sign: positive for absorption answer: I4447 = 2.8 angstrom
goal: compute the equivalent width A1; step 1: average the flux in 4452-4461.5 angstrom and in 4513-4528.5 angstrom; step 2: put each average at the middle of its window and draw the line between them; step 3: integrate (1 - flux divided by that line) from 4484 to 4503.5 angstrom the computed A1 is -2.9 angstrom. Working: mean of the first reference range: 23.8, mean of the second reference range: 33.2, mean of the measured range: 33.6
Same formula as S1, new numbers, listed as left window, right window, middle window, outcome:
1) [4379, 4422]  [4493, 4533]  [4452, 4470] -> 2.0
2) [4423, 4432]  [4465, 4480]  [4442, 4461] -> 2.3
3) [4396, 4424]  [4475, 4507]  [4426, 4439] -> 0.3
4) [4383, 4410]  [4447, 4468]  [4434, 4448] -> -1.2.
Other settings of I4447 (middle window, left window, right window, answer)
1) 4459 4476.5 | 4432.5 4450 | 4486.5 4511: 0.59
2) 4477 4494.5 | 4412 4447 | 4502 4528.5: 0.07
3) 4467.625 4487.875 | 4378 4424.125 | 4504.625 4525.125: -0.41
